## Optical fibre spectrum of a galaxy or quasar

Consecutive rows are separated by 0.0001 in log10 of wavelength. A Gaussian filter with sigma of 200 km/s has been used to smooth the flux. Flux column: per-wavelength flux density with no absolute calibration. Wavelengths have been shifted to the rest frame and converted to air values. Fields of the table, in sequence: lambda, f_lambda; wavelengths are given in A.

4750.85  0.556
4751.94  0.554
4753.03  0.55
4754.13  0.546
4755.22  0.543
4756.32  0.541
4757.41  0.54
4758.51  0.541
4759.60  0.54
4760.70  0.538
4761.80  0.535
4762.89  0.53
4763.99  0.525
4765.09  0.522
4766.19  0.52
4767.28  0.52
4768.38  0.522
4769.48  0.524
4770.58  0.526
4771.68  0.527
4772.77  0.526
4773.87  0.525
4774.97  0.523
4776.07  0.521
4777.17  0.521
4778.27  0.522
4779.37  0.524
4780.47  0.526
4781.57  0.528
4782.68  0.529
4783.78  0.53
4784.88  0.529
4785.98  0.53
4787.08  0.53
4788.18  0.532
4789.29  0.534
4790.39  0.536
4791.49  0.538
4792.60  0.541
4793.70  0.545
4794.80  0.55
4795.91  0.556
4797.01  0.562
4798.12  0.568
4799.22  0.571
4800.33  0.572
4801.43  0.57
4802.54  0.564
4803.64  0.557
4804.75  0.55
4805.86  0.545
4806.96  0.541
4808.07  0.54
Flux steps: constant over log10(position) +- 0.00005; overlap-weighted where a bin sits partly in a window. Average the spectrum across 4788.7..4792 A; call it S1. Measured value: 0.536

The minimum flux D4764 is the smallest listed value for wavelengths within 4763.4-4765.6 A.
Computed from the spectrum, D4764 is 0.522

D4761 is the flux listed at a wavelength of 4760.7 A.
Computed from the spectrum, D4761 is 0.538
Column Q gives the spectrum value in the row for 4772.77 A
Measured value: 0.526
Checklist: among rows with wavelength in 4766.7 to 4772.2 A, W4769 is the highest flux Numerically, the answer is 0.527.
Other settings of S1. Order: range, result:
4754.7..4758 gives 0.541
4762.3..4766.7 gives 0.524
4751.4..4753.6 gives 0.552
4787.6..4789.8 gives 0.532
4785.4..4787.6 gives 0.531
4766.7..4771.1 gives 0.523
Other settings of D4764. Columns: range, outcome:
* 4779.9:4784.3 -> 0.526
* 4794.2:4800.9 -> 0.55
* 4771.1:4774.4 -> 0.525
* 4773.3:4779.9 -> 0.521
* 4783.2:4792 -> 0.529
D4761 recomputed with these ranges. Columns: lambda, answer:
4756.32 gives 0.541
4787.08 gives 0.53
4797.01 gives 0.562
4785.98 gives 0.53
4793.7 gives 0.545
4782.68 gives 0.529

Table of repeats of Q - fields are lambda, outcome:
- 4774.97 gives 0.523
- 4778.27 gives 0.522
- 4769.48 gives 0.524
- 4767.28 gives 0.52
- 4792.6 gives 0.541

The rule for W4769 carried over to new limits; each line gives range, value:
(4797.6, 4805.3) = 0.572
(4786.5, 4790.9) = 0.536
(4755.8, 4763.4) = 0.541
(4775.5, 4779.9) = 0.524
